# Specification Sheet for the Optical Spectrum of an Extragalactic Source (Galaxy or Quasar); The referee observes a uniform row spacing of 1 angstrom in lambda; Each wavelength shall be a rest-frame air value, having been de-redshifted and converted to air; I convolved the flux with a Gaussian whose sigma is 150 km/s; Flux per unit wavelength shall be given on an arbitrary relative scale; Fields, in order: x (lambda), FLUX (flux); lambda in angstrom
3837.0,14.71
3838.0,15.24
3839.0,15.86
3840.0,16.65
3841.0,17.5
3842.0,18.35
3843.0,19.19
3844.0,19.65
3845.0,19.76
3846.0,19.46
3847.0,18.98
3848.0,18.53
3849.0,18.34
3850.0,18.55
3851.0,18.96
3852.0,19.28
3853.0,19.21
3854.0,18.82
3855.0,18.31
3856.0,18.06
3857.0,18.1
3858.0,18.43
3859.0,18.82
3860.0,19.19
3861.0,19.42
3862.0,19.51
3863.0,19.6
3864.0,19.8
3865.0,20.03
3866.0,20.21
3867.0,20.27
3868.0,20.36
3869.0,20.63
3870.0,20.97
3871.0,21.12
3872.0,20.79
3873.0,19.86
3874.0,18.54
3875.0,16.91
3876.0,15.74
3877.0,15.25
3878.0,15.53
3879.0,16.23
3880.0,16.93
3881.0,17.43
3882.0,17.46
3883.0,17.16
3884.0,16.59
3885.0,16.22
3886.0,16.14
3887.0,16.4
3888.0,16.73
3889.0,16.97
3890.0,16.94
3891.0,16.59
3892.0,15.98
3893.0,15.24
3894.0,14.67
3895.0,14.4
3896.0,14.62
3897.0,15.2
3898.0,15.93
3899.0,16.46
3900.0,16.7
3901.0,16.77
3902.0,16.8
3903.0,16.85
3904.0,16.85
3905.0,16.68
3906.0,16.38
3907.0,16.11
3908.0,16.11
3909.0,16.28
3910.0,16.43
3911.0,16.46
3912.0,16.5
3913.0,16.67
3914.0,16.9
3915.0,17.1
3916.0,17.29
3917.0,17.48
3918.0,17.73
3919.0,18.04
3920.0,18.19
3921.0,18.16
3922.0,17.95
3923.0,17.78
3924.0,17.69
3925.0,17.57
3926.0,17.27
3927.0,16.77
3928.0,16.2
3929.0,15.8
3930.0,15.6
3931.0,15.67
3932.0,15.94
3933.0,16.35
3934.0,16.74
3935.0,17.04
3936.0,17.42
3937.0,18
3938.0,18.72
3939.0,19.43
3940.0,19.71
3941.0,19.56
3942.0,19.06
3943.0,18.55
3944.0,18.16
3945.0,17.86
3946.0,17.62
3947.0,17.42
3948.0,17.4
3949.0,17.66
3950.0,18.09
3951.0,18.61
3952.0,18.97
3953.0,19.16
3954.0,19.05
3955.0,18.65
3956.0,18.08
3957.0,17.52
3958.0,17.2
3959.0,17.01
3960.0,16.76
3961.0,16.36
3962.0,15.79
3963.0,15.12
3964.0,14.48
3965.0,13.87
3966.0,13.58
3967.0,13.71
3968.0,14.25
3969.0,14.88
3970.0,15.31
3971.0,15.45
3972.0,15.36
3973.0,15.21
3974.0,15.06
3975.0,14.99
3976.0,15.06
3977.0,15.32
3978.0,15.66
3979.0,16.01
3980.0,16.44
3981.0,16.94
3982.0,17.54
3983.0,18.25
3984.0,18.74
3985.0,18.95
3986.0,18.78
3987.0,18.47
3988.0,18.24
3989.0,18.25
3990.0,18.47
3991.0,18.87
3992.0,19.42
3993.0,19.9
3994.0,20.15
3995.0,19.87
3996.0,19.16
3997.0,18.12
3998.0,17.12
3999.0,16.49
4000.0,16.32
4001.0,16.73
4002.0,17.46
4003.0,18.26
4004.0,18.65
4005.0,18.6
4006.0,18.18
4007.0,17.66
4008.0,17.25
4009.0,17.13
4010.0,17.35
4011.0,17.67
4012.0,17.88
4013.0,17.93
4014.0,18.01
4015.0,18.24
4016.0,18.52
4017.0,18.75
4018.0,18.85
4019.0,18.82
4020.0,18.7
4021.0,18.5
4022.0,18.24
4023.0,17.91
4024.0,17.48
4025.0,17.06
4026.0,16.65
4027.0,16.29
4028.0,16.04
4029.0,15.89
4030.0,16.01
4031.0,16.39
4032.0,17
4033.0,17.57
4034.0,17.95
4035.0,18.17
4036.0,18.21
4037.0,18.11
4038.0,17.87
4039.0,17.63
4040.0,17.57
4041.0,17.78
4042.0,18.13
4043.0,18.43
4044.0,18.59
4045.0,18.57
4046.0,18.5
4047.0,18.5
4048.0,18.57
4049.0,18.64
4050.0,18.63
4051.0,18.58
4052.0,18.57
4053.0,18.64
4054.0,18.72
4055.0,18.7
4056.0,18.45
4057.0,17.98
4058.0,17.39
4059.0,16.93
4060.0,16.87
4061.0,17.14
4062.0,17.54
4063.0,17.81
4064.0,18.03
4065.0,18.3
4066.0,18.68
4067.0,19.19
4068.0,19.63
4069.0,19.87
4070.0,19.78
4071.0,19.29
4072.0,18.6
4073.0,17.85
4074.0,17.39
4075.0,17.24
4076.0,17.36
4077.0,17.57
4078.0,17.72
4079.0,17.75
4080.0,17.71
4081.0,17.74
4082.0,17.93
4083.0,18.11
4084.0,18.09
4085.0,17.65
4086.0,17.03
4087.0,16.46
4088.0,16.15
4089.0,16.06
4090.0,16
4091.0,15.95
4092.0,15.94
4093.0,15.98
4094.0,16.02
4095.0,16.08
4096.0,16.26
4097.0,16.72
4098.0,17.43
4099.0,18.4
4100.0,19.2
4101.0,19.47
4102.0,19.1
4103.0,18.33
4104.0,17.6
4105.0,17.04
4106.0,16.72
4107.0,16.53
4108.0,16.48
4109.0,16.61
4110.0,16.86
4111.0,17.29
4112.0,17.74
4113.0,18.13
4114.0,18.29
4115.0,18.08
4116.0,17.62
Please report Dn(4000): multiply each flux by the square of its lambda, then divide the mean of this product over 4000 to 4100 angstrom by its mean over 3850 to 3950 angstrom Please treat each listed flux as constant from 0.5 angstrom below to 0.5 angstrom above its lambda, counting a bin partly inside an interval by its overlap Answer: 1.1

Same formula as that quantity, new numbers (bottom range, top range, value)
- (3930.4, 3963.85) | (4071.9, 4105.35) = 1.05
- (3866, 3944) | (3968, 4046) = 1.07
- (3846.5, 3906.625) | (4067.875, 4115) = 1.10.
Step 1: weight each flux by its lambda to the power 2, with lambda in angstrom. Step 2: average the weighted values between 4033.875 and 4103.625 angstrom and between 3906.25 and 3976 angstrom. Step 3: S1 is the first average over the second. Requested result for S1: 1.13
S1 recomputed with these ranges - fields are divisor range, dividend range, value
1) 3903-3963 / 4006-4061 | 1.08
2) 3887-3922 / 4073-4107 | 1.14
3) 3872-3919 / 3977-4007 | 1.14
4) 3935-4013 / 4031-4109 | 1.07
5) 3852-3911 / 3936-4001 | 1.03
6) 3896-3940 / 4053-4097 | 1.12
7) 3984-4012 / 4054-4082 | 1.03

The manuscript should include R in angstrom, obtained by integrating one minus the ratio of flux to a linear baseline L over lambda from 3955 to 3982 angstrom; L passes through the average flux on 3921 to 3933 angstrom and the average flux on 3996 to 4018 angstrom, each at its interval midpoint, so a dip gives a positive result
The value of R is 2.53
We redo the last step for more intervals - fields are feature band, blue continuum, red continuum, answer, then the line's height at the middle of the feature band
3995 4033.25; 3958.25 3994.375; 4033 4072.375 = -0.46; 17.4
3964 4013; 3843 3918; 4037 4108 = 1.80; 17.7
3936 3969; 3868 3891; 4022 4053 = 0.65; 17.7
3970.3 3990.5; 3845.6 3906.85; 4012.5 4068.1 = 1.16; 17.9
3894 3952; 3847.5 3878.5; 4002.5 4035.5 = 4.15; 18.5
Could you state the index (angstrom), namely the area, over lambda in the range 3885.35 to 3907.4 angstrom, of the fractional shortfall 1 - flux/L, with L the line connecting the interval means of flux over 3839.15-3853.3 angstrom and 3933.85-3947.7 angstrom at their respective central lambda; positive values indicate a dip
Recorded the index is 2.7 angstrom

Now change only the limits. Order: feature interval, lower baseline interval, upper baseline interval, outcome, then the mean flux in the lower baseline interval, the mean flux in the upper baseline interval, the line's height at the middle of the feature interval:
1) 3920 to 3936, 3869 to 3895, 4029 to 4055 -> 0.5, 17.2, 18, 17.4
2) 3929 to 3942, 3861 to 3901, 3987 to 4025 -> 0.2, 17.5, 18.2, 17.8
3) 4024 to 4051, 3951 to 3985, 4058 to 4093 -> -0.7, 16.3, 17.7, 17.2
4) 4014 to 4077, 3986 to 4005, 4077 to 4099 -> -1.6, 18.3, 16.9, 17.6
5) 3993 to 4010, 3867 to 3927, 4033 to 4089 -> -0.3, 17.1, 18.1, 17.7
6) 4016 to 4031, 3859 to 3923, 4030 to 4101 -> 0.2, 17.4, 17.8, 17.7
